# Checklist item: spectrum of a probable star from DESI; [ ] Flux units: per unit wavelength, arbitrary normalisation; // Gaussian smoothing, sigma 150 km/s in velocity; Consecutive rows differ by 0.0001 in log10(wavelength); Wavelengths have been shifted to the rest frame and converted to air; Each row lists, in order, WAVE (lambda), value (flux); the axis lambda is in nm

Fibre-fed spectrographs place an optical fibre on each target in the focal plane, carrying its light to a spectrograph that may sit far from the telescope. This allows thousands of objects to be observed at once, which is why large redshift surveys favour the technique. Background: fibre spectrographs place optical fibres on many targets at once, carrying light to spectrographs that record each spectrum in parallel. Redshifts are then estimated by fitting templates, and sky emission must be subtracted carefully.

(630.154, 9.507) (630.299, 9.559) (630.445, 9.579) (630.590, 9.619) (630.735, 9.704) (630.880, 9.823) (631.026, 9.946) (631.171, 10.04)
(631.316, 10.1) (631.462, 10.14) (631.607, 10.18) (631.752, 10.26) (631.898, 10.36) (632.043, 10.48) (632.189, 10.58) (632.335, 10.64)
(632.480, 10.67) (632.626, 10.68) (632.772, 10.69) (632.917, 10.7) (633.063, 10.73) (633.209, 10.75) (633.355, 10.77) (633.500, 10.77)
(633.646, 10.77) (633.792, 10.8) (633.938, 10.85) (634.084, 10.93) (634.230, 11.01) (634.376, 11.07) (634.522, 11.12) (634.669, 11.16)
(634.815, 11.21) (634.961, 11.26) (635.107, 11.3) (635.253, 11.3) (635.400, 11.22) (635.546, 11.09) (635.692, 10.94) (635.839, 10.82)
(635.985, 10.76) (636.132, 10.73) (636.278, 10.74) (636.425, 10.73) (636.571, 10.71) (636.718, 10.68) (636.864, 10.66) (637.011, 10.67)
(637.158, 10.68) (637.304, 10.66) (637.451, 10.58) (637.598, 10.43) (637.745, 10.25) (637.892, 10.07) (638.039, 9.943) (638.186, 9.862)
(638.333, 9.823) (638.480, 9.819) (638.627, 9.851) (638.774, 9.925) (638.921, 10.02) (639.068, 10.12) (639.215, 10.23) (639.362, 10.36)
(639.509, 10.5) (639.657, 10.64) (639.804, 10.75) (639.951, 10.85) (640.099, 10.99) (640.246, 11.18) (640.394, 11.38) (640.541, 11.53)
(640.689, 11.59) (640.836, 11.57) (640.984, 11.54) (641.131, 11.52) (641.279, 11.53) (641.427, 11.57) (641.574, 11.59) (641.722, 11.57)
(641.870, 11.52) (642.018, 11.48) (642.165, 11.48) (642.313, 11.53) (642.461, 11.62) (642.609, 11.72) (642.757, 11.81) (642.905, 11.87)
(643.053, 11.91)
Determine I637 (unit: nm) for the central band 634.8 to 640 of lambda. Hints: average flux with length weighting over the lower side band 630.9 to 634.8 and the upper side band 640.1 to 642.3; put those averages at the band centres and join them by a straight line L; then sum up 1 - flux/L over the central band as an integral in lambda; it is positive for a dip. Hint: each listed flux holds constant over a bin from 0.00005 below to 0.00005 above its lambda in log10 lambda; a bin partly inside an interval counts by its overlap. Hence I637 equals 0.25 nm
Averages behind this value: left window 10.6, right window 11.5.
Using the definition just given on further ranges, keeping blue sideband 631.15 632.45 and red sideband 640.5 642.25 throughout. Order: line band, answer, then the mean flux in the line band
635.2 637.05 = 0.01 nm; 10.8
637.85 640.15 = 0.21 nm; 10.2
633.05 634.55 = -0.04 nm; 10.9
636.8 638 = 0.06 nm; 10.5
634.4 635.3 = -0.04 nm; 11.2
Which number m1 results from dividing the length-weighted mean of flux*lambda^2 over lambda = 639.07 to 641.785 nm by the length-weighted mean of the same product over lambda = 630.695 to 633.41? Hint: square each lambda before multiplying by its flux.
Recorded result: 1.10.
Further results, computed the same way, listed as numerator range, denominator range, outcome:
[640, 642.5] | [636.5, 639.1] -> 1.13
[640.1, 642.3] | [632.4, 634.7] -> 1.09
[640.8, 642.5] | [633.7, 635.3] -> 1.06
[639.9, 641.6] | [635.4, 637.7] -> 1.08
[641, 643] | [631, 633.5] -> 1.14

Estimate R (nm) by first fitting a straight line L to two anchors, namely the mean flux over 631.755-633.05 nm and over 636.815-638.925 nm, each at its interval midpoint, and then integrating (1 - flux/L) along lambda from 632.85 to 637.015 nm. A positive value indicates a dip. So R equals -0.20 nm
